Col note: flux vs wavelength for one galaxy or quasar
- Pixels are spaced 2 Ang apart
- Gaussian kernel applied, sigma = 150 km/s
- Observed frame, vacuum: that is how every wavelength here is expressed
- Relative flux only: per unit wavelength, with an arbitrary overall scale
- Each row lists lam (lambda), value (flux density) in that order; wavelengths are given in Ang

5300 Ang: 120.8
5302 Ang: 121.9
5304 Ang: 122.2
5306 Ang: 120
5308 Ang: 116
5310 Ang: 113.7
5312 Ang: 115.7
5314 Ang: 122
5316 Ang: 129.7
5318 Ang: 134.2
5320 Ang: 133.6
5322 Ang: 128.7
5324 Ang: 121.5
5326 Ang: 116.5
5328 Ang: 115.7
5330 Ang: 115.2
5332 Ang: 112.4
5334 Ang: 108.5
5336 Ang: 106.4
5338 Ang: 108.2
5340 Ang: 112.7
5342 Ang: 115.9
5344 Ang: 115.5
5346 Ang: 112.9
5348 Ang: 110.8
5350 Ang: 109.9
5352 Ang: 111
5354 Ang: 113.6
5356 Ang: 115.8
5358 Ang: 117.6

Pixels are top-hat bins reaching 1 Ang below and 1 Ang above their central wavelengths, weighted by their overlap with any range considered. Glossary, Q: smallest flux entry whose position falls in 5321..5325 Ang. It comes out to 121.5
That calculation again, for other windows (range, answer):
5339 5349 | 110.8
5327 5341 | 106.4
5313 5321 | 122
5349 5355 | 109.9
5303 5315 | 113.7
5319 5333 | 112.4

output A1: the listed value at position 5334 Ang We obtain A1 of 108.5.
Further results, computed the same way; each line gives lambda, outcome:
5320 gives 133.6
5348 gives 110.8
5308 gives 116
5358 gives 117.6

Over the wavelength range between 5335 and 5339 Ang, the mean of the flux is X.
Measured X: 107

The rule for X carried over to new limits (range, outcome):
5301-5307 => 121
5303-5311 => 118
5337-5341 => 110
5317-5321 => 134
